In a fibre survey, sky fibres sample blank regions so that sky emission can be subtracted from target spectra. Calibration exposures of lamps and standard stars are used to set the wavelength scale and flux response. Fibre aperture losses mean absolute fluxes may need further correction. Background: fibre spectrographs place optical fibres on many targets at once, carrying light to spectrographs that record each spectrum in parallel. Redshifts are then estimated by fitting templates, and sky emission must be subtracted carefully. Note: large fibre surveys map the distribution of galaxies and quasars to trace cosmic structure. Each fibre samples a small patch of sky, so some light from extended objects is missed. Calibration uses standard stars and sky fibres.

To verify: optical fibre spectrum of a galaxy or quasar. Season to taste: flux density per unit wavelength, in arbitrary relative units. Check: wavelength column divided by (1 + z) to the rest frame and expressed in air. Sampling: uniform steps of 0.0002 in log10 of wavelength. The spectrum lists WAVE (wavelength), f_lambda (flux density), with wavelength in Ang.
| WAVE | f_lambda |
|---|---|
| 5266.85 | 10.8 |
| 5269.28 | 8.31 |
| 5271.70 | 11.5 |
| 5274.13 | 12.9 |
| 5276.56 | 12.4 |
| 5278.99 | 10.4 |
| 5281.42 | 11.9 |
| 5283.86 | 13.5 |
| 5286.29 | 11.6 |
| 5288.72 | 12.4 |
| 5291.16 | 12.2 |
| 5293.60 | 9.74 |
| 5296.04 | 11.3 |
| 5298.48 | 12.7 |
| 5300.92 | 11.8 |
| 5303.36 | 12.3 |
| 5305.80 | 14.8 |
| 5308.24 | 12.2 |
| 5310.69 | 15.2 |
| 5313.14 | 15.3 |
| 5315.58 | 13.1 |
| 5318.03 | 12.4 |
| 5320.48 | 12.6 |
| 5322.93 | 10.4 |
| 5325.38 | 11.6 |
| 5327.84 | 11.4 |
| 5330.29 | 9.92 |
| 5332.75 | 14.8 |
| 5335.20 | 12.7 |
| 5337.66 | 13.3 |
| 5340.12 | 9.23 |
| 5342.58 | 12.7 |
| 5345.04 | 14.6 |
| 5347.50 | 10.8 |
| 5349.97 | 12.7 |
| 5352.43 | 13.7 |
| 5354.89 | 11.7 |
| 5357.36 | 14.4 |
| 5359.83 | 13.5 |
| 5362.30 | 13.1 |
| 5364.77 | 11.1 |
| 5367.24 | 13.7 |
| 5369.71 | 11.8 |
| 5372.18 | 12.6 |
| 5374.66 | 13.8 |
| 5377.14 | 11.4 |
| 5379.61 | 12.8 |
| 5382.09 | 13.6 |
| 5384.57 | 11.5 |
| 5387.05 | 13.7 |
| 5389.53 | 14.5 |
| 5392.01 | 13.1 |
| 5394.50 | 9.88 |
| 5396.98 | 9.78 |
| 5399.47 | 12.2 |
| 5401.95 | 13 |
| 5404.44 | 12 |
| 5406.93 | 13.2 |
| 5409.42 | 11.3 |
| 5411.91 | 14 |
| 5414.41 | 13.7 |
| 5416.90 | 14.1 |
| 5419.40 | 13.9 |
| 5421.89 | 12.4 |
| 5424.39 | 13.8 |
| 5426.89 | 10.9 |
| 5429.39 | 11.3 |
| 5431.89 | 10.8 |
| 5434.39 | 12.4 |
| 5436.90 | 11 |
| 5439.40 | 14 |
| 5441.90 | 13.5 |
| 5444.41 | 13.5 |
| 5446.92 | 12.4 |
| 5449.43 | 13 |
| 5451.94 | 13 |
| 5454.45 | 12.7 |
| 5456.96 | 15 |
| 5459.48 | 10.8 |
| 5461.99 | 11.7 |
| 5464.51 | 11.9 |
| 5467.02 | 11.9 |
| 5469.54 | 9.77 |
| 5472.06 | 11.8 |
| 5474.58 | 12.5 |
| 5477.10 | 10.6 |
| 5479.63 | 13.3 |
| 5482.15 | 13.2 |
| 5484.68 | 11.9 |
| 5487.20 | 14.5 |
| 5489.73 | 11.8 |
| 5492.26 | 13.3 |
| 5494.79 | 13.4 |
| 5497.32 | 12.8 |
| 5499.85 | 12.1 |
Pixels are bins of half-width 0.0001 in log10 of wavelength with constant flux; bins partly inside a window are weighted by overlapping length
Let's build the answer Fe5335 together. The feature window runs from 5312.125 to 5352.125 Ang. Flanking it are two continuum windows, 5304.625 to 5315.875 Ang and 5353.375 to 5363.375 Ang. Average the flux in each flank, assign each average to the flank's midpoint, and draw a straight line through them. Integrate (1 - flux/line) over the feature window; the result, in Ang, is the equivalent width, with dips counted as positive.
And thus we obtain 4.0 Ang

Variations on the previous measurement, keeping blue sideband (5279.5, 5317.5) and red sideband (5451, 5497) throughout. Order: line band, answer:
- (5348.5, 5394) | -1.2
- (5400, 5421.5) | -1.1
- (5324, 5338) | 0.4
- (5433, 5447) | -0.4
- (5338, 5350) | 0.5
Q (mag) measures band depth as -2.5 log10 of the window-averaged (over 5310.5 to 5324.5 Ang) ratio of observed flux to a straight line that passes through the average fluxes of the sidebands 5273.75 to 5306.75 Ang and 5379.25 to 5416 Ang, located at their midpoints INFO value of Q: -0.07 mag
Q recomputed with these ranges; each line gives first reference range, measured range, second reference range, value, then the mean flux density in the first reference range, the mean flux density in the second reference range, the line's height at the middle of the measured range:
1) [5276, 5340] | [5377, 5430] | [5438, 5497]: -0.009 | 12.3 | 12.6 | 12.5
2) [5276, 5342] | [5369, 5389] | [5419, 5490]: -0.036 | 12.3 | 12.4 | 12.3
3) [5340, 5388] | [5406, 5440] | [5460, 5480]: -0.046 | 12.7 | 11.6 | 12.1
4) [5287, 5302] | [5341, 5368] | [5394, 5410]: -0.101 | 11.7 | 11.7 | 11.7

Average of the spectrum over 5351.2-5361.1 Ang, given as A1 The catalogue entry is 13.3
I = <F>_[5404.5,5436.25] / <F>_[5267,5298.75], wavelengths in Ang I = 1.09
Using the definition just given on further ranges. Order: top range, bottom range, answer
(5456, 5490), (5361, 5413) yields 0.98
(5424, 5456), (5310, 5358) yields 0.99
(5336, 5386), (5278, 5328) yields 1.02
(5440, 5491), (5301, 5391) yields 0.98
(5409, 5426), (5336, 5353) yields 1.08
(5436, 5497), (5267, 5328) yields 1.03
